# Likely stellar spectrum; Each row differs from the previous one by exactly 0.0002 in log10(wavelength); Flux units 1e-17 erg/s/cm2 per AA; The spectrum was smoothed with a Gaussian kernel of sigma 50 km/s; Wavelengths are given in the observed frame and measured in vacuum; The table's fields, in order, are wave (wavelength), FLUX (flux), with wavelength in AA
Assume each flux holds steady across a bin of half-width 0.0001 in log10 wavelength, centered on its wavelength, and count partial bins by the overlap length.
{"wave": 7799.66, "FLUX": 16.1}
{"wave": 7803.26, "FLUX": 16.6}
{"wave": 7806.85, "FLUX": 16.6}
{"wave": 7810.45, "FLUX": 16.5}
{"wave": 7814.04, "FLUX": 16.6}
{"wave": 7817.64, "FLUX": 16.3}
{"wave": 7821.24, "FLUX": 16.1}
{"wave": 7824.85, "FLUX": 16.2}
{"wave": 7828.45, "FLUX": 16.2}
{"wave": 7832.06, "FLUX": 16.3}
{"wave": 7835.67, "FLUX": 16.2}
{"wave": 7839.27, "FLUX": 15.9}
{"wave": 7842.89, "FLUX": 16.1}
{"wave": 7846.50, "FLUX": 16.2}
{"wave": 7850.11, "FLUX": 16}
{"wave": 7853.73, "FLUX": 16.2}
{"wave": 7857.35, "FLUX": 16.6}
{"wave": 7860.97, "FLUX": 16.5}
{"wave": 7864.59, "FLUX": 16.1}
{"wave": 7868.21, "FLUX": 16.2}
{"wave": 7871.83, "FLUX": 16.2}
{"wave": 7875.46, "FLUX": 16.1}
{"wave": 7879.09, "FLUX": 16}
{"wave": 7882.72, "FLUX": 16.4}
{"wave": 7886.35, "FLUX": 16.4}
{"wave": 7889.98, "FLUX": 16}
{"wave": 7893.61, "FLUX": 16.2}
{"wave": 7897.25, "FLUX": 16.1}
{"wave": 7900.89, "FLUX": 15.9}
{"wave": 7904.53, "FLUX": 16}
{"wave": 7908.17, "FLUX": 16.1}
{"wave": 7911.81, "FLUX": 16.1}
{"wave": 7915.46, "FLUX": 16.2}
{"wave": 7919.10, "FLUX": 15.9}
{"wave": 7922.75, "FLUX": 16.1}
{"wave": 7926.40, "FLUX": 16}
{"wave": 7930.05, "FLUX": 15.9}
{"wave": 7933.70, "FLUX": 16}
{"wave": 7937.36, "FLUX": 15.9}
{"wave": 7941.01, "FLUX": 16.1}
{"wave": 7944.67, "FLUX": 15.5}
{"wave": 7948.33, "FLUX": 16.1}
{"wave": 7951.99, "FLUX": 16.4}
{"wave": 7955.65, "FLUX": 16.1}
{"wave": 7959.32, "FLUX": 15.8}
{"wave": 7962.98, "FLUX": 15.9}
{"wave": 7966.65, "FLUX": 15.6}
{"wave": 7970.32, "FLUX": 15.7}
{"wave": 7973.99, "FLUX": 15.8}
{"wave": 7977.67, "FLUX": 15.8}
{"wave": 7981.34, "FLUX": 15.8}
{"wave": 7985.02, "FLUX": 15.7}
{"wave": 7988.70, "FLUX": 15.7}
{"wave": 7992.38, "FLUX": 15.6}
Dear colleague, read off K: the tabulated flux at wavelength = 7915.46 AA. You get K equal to 16.2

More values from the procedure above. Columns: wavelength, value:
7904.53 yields 16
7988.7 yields 15.7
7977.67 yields 15.8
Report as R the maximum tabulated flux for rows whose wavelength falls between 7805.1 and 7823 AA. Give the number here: 16.6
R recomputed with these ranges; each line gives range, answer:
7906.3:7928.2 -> 16.2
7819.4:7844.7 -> 16.3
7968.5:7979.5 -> 15.8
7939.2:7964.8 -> 16.4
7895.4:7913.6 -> 16.1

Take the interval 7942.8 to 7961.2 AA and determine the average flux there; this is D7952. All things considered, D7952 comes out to 16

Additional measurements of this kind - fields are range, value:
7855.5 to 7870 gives 16.4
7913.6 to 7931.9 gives 16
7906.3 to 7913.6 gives 16.1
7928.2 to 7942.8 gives 16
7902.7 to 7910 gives 16.1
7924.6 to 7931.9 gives 16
